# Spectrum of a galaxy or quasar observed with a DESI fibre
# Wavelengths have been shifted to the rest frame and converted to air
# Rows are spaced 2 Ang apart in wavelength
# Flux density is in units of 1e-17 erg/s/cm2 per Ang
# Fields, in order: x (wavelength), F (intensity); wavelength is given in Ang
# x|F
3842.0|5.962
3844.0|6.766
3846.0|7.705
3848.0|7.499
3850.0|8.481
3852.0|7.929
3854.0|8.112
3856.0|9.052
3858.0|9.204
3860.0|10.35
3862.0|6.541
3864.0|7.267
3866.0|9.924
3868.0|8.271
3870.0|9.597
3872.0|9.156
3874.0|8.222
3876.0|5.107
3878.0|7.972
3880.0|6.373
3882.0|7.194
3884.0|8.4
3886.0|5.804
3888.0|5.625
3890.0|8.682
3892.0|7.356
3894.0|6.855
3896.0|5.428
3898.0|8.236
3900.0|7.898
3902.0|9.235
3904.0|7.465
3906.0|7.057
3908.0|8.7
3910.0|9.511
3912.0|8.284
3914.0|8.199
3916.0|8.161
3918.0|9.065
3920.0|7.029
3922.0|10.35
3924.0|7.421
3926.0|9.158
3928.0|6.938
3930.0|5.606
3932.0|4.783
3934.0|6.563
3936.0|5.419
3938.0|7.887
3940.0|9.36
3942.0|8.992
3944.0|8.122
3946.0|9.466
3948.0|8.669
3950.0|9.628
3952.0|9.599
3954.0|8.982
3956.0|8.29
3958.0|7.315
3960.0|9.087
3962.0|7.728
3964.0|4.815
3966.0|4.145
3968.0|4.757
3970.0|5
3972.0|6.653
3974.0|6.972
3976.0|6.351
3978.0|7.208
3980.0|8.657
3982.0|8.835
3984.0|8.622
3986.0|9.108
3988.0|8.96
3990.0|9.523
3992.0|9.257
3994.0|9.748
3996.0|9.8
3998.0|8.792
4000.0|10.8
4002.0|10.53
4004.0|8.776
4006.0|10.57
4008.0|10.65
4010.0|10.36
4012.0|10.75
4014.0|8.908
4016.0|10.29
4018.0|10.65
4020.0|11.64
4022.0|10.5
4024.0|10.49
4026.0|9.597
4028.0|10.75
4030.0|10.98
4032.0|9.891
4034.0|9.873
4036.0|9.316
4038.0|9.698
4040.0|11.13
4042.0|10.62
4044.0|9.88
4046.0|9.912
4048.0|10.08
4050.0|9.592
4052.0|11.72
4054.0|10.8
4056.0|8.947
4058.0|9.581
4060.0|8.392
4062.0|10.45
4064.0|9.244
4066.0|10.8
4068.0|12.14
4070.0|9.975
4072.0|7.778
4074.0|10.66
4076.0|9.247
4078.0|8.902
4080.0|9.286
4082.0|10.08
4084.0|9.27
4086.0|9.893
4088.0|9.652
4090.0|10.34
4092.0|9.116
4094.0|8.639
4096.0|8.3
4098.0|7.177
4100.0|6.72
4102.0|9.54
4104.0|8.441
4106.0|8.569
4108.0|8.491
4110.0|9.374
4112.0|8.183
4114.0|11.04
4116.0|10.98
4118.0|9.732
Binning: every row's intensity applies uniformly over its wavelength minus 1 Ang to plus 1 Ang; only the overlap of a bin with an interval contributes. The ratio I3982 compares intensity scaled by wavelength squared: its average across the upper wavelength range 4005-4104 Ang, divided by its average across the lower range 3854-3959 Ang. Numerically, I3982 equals 1.33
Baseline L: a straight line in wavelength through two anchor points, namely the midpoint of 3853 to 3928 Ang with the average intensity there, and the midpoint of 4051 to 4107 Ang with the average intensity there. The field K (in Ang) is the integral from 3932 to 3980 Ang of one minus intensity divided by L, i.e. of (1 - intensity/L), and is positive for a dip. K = 6.1 Ang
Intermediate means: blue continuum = 7.99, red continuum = 9.42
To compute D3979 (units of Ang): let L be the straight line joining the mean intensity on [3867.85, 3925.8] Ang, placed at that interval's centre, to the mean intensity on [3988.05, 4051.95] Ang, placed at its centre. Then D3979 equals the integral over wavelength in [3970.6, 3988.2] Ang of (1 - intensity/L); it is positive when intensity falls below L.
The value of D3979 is 2.9 Ang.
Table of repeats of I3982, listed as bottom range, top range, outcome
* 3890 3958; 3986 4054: 1.33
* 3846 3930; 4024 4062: 1.37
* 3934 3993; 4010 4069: 1.36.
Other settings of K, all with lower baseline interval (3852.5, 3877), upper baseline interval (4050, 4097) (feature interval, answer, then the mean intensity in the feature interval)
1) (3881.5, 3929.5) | 4.6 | 7.82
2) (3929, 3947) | 3.1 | 7.36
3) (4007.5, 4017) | -0.9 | 10.2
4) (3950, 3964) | 1.0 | 8.32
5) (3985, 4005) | -0.7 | 9.53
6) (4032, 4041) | -0.5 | 9.99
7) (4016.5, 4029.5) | -1.7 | 10.6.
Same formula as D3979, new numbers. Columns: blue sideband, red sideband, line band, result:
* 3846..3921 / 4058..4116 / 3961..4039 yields -2.1 Ang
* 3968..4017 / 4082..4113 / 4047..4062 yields -1.8 Ang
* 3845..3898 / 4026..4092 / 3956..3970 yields 3.9 Ang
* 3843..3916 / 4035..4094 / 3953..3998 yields 5.9 Ang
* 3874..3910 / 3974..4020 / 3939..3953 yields -1.2 Ang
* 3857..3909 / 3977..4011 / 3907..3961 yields 2.2 Ang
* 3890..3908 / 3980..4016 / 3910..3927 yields -1.1 Ang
